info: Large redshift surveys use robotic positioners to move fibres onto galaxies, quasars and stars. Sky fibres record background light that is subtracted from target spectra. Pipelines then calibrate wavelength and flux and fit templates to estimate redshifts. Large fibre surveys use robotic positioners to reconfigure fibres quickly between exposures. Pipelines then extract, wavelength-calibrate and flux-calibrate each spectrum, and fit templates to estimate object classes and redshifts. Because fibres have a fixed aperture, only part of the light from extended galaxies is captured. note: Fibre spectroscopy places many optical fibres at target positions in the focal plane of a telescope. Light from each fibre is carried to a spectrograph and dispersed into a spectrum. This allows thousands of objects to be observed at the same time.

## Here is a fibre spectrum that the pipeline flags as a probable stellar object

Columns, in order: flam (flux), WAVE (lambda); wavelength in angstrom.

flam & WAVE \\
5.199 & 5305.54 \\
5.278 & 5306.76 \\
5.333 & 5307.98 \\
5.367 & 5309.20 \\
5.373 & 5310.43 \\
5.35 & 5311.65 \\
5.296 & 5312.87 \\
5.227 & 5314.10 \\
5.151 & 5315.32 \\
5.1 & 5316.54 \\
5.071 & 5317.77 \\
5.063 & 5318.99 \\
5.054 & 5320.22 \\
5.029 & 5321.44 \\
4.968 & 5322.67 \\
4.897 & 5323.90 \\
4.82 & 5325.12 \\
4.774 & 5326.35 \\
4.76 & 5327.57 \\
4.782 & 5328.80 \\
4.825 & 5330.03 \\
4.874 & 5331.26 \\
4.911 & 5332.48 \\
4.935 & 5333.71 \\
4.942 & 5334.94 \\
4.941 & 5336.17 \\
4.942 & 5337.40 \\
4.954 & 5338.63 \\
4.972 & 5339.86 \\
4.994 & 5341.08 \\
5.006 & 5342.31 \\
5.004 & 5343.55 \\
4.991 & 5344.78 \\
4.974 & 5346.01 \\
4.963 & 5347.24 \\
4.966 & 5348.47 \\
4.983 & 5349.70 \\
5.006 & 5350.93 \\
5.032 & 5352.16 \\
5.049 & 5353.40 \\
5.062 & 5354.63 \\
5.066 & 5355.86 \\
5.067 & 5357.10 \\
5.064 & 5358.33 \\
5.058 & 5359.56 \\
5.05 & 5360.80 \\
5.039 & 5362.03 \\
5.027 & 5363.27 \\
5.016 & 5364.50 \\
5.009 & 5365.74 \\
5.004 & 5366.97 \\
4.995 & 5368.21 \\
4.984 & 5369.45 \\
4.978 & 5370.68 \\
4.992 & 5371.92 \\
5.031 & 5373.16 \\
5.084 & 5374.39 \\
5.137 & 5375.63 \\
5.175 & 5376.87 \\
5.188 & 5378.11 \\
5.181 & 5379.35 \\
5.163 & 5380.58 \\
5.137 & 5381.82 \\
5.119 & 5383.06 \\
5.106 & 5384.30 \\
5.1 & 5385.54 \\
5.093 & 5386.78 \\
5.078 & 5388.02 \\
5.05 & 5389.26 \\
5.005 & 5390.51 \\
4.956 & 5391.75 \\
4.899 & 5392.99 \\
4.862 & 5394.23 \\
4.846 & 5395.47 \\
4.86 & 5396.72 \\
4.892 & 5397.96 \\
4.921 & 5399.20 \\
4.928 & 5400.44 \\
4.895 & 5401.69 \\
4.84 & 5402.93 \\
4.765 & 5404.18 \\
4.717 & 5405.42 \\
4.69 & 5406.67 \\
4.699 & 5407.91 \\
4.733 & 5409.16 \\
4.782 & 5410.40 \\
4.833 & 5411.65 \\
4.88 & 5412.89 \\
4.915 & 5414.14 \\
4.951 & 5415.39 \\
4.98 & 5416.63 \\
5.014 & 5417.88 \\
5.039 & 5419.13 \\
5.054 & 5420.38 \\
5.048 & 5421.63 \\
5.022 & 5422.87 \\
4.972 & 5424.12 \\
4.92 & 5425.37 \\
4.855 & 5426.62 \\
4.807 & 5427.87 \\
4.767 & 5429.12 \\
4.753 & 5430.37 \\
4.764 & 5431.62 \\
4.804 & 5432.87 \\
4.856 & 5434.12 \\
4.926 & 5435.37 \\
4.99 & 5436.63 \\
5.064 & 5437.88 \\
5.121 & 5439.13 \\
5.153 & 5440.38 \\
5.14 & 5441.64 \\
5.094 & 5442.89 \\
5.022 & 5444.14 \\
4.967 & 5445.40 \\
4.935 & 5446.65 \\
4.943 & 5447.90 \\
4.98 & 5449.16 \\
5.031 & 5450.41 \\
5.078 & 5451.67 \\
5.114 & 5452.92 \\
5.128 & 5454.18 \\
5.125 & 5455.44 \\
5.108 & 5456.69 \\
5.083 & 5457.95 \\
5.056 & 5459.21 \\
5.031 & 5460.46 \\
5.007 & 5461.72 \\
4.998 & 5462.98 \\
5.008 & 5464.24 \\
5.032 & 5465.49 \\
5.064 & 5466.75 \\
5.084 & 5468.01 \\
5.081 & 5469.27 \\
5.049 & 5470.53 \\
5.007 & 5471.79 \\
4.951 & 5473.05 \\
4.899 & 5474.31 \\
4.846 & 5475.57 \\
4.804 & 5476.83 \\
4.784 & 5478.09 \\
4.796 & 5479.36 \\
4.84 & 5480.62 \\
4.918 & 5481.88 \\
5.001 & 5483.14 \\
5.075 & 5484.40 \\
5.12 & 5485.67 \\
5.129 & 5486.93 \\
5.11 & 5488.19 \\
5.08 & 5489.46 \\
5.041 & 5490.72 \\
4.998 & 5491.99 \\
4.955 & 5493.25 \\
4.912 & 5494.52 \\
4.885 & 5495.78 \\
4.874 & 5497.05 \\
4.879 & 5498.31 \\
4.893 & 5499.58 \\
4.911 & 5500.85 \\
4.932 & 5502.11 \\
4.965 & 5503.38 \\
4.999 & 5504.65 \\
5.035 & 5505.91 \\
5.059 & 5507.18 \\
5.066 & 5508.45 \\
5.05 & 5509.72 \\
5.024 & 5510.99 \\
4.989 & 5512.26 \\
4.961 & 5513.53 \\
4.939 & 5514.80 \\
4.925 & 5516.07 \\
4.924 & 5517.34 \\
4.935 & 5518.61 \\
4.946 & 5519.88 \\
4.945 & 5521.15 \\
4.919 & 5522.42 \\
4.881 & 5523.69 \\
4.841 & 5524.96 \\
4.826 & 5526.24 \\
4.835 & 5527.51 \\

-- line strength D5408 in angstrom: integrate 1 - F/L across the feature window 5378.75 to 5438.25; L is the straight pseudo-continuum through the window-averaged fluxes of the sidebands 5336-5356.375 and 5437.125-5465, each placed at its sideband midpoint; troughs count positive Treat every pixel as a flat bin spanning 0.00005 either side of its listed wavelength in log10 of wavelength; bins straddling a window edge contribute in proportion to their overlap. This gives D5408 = 1.2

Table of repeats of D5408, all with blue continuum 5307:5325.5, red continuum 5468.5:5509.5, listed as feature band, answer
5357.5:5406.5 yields 0.7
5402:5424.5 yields 0.7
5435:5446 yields -0.1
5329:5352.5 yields 0.8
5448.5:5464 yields -0.2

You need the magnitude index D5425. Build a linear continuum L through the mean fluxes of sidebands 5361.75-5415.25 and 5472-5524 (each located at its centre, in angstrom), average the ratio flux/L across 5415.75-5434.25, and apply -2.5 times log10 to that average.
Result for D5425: 0.011 mag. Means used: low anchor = 4.97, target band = 4.91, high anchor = 4.96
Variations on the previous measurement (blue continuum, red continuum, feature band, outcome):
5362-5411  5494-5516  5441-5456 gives -0.02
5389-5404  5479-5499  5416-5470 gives -0.01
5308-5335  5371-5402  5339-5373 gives 0.00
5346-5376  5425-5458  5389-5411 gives 0.03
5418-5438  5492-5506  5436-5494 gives -0.02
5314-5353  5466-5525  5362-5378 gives -0.02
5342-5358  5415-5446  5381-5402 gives 0.00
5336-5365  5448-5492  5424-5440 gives 0.03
